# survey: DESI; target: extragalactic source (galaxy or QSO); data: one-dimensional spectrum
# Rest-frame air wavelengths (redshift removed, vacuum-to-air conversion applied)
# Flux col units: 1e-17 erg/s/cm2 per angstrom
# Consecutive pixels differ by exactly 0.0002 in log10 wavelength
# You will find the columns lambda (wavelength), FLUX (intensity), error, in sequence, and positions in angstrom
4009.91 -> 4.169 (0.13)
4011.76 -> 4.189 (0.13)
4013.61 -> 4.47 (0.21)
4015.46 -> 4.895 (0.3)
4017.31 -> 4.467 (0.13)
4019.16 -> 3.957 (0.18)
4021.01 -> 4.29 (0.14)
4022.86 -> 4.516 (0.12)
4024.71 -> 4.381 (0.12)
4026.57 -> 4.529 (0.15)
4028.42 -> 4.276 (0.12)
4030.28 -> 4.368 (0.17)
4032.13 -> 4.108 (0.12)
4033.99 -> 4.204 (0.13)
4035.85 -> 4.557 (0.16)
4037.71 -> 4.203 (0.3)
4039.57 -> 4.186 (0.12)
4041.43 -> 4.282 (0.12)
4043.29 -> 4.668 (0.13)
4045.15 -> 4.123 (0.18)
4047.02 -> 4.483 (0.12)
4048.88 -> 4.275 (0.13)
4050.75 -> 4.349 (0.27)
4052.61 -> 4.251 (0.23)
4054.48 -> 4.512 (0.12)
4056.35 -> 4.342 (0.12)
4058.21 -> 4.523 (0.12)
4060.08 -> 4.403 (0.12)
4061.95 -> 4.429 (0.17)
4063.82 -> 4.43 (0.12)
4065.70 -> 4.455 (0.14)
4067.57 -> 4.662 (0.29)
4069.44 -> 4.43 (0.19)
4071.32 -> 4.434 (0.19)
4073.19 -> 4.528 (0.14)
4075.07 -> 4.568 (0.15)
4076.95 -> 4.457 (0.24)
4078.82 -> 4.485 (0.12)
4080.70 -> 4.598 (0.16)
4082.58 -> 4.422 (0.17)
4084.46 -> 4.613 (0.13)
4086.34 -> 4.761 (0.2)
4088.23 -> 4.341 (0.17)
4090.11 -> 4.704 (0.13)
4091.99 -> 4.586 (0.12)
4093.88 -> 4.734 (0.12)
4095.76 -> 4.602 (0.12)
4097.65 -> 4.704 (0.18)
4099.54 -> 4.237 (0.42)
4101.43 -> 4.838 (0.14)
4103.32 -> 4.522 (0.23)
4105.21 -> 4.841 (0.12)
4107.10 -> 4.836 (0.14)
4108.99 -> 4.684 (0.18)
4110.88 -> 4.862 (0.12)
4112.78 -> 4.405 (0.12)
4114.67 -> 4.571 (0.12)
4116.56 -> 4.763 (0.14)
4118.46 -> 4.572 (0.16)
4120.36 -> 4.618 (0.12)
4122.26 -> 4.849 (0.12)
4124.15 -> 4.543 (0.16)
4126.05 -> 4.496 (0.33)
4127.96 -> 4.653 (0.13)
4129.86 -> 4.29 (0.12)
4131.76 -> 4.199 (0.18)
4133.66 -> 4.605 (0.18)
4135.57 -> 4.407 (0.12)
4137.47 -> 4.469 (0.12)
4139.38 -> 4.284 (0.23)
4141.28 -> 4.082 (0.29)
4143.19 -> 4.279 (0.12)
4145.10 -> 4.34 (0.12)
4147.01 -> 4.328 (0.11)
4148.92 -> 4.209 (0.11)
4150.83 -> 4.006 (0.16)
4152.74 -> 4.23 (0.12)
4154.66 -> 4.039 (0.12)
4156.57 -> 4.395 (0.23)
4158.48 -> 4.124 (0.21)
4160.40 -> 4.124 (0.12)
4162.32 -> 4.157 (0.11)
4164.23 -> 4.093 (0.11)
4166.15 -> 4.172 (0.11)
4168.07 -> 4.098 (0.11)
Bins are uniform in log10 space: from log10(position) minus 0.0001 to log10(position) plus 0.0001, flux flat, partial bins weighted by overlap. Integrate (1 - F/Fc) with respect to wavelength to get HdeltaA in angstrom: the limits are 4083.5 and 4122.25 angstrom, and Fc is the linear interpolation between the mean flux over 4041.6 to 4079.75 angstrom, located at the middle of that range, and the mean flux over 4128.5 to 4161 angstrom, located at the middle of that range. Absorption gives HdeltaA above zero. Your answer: -2.61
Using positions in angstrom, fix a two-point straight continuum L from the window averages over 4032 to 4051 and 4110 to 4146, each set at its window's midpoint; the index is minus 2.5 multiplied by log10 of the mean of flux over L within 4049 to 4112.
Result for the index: -0.04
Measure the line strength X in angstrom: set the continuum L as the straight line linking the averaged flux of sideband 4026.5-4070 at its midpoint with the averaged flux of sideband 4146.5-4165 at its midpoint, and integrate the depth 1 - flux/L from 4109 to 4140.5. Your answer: -2.3 angstrom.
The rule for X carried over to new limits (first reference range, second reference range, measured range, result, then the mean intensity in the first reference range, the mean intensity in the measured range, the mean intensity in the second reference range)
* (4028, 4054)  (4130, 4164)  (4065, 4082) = -0.9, 4.31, 4.51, 4.25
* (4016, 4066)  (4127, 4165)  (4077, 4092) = -0.8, 4.36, 4.56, 4.27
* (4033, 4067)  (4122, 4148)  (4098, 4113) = -0.9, 4.37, 4.67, 4.4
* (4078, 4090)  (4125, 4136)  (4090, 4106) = -0.4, 4.55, 4.63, 4.44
